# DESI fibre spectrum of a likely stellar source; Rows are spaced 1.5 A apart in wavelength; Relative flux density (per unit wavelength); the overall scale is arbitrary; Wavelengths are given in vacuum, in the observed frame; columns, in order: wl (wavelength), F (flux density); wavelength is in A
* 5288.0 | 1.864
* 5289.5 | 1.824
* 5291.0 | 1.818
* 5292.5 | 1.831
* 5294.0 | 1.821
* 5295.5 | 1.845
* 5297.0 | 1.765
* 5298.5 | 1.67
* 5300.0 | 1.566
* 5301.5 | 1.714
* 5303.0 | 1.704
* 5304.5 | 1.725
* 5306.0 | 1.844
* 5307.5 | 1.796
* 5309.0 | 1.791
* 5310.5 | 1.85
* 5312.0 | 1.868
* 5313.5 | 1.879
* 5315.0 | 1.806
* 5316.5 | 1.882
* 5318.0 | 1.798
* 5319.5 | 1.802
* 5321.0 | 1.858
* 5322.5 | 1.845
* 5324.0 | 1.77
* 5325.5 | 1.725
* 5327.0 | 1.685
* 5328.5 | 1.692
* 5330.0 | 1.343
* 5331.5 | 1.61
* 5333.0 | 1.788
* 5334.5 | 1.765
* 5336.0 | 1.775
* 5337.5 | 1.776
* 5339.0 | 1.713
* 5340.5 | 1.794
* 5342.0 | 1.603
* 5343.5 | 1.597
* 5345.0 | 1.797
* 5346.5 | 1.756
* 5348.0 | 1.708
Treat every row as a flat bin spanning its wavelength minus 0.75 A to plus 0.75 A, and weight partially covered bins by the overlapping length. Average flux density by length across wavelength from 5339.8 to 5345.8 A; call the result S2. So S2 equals 1.7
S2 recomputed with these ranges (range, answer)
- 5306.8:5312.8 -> 1.83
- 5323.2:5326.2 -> 1.75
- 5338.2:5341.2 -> 1.75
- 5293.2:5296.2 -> 1.83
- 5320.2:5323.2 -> 1.85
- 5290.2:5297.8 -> 1.82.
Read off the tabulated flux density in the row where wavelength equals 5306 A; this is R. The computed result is 1.844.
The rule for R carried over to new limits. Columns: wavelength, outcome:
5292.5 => 1.831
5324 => 1.77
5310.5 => 1.85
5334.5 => 1.765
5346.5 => 1.756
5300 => 1.566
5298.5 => 1.67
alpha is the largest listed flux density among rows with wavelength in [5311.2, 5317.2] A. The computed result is 1.882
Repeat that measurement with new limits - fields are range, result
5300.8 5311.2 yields 1.85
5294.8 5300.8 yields 1.845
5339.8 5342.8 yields 1.794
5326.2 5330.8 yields 1.692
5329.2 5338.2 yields 1.788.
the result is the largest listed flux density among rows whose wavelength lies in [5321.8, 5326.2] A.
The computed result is 1.845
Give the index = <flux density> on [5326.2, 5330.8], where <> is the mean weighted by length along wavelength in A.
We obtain 1.58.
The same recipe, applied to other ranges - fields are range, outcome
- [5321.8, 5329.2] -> 1.74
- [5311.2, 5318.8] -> 1.85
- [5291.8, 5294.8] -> 1.83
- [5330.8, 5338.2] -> 1.74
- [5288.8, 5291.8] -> 1.82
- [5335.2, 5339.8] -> 1.76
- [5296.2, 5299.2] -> 1.72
